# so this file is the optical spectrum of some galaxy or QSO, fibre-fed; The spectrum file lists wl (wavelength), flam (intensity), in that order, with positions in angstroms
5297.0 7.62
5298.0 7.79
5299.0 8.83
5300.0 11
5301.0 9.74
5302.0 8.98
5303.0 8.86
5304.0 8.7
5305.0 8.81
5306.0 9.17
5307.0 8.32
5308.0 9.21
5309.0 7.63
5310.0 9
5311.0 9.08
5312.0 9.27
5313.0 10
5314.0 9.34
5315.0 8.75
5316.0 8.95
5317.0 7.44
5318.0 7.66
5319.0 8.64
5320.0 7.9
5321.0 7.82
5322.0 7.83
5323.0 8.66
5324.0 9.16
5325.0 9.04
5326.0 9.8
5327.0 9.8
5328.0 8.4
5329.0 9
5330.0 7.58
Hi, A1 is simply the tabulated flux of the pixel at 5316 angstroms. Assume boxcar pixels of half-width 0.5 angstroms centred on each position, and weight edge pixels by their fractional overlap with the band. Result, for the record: 8.95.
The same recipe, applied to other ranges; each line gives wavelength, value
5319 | 8.64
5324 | 9.16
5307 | 8.32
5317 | 7.44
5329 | 9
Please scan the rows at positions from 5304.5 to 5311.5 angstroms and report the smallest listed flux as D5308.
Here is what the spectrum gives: 7.63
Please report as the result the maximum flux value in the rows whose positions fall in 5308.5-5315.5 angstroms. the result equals 10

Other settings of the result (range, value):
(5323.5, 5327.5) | 9.8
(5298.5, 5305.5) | 11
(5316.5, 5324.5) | 9.16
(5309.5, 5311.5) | 9.08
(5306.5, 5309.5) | 9.21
